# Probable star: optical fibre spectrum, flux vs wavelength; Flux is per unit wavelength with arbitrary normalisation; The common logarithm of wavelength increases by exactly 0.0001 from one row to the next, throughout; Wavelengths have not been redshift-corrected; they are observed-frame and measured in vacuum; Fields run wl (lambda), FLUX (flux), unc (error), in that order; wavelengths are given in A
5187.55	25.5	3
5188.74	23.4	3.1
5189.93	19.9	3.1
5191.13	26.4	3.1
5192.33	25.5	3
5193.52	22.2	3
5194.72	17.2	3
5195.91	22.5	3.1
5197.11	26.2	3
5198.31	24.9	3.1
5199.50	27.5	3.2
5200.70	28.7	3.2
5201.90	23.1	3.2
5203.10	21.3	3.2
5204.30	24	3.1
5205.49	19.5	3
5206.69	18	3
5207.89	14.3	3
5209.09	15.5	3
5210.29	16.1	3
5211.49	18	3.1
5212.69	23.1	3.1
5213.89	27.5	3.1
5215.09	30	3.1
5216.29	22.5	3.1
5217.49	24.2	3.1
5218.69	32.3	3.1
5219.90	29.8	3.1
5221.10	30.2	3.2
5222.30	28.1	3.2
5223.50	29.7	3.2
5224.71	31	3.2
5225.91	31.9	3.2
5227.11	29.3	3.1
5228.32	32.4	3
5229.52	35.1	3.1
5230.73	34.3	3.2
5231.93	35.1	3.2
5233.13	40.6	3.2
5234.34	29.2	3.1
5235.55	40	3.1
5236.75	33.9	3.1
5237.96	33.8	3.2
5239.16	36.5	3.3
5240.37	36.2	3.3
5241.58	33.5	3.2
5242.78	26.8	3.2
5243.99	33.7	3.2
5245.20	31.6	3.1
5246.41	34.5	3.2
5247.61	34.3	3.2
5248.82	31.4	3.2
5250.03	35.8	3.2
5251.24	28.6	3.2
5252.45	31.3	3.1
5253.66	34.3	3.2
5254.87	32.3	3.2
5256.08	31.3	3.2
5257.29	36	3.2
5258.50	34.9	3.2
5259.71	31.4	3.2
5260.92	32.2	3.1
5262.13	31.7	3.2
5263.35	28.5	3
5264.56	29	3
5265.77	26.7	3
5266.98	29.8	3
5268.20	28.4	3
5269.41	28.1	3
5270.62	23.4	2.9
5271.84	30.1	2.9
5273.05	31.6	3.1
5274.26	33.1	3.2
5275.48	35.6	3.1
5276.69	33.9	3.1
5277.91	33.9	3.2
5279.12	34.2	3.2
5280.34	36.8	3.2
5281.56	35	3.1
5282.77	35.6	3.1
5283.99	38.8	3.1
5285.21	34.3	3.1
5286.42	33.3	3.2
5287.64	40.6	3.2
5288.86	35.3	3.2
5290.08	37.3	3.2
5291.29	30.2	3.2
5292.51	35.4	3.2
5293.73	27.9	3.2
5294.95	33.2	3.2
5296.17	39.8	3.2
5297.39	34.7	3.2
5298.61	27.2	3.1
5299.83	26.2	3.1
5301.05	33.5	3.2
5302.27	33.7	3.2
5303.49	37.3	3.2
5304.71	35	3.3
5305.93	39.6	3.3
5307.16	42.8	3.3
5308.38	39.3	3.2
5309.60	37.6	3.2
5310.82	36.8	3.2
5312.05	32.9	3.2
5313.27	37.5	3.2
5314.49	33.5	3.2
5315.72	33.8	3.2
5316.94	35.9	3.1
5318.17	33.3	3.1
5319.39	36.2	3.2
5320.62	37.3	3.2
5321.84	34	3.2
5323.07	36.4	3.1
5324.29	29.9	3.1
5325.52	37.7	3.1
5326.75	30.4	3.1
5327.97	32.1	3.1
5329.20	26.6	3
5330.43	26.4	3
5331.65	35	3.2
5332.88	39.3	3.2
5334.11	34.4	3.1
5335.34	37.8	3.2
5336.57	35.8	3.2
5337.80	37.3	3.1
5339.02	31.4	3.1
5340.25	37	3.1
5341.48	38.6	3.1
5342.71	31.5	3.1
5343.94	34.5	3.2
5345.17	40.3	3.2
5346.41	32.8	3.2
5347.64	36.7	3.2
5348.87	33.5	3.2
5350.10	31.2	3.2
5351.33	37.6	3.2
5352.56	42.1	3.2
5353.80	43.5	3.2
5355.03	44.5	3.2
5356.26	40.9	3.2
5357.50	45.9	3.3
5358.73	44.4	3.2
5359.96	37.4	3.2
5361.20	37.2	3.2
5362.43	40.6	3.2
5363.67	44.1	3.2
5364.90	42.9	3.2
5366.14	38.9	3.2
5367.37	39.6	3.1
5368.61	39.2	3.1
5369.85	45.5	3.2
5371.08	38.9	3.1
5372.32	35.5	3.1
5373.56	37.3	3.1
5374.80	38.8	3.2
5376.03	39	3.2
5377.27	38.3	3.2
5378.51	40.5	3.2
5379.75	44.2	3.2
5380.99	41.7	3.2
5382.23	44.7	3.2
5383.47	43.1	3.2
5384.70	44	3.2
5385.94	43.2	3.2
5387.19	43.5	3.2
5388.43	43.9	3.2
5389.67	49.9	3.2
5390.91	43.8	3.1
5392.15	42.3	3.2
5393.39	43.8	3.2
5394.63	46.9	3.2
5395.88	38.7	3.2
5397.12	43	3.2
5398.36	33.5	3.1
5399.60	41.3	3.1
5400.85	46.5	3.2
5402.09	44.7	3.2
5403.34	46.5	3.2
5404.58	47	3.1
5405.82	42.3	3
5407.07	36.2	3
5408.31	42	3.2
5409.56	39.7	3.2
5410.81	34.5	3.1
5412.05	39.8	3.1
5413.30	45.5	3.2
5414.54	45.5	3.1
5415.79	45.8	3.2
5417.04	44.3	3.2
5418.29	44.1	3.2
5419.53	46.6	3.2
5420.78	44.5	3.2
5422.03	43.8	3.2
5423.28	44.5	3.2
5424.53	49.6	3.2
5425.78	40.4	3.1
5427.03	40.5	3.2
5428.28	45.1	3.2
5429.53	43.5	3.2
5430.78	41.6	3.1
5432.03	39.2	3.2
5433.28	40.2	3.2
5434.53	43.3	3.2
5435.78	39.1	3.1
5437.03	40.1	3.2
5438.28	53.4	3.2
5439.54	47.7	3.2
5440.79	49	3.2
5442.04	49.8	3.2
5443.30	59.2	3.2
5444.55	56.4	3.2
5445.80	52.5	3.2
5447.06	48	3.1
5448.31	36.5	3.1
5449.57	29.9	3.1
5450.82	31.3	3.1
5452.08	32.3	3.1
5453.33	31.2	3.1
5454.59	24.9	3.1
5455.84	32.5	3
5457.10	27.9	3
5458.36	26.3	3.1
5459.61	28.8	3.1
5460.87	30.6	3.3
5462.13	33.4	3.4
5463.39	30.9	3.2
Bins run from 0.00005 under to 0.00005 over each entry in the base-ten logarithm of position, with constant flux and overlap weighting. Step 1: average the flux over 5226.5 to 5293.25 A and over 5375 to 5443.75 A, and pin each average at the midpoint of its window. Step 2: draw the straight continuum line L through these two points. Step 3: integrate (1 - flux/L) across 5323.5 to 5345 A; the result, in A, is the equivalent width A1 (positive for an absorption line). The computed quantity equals 2.39 A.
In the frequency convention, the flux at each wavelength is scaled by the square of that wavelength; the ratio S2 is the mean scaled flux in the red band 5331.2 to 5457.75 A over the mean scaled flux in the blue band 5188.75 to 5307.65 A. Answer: 1.4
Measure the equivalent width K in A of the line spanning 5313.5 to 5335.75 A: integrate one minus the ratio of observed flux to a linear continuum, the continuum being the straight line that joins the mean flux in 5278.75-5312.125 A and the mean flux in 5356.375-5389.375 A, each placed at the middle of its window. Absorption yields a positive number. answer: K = 2.12 A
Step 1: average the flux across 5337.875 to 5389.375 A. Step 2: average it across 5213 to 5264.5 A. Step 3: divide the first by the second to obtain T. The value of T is 1.2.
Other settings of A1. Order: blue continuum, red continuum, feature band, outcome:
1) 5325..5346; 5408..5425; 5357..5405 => -3.0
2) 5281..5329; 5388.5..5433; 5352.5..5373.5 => -1.0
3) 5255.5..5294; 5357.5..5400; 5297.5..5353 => 3.1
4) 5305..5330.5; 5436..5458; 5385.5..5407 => -2.6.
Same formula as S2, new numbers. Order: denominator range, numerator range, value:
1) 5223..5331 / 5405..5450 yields 1.40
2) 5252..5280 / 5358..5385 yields 1.35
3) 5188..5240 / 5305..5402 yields 1.51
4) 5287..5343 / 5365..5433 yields 1.26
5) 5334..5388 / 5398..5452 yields 1.13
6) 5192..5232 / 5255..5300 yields 1.31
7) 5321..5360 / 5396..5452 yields 1.24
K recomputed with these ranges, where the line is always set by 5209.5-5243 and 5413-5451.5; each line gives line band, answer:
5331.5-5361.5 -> 0.8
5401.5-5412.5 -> 0.3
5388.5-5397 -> -0.5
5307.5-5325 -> 0.5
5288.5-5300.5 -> 0.8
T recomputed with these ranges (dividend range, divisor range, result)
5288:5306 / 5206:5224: 1.41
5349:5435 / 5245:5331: 1.26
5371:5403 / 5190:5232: 1.65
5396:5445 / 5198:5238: 1.60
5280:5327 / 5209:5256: 1.14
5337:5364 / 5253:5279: 1.22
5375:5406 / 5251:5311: 1.29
